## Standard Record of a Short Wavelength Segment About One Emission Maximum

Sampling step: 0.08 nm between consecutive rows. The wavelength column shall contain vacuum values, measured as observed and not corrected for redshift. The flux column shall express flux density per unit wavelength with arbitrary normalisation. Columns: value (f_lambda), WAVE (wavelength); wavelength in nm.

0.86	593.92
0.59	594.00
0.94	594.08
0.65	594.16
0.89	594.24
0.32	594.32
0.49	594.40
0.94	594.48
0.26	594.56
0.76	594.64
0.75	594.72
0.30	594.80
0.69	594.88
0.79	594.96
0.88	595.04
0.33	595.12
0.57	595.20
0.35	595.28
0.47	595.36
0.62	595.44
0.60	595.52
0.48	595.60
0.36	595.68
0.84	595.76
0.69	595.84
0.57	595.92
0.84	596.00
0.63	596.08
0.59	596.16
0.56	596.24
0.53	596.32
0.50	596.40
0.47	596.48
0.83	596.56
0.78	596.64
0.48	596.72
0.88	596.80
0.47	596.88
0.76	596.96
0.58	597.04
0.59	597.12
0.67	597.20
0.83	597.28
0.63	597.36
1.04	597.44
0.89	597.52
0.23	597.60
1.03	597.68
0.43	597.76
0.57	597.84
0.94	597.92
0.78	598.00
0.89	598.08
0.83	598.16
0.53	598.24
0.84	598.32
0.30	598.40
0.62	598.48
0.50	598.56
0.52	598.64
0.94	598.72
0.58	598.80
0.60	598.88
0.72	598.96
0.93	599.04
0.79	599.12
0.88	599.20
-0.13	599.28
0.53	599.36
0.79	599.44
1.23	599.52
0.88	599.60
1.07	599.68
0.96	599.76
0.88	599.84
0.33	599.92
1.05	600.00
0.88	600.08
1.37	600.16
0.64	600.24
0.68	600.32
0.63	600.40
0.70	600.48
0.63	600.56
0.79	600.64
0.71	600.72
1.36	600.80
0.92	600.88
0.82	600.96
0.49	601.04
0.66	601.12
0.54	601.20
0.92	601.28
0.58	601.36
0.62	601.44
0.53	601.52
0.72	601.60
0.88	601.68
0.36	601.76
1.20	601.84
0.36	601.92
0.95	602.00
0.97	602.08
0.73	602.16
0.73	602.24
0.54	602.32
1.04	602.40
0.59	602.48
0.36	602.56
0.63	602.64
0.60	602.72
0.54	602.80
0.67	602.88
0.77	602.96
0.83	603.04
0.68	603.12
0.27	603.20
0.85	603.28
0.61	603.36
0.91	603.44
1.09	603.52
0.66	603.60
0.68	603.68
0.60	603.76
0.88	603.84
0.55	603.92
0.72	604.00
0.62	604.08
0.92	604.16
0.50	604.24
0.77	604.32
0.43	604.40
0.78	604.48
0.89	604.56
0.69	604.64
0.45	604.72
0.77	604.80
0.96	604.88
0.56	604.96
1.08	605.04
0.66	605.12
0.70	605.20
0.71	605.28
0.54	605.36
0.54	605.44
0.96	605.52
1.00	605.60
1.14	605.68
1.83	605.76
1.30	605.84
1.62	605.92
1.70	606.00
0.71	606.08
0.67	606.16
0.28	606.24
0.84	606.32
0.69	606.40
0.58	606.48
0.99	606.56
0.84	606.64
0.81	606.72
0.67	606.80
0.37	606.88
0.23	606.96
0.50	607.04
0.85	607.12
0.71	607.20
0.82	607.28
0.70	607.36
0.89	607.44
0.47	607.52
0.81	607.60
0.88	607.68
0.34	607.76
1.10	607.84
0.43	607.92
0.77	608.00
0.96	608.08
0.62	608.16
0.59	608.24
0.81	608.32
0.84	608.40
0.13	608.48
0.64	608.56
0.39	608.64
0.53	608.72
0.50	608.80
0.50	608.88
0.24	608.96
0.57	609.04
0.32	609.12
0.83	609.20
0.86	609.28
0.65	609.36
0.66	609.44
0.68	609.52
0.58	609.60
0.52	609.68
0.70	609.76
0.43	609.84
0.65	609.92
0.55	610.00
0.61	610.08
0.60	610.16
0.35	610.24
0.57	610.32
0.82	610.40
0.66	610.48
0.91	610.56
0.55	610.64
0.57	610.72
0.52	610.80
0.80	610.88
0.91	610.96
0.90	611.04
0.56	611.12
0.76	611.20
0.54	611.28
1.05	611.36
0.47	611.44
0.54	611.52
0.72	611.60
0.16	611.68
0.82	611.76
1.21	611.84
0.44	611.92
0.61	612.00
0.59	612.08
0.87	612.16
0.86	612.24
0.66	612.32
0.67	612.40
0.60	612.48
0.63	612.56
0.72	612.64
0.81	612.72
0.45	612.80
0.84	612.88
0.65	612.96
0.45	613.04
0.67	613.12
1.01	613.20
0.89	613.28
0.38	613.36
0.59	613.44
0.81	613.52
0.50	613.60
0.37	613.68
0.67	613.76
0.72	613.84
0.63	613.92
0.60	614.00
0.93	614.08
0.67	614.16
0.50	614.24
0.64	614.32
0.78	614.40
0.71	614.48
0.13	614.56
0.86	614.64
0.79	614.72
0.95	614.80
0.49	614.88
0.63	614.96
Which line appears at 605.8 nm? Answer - [O III]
